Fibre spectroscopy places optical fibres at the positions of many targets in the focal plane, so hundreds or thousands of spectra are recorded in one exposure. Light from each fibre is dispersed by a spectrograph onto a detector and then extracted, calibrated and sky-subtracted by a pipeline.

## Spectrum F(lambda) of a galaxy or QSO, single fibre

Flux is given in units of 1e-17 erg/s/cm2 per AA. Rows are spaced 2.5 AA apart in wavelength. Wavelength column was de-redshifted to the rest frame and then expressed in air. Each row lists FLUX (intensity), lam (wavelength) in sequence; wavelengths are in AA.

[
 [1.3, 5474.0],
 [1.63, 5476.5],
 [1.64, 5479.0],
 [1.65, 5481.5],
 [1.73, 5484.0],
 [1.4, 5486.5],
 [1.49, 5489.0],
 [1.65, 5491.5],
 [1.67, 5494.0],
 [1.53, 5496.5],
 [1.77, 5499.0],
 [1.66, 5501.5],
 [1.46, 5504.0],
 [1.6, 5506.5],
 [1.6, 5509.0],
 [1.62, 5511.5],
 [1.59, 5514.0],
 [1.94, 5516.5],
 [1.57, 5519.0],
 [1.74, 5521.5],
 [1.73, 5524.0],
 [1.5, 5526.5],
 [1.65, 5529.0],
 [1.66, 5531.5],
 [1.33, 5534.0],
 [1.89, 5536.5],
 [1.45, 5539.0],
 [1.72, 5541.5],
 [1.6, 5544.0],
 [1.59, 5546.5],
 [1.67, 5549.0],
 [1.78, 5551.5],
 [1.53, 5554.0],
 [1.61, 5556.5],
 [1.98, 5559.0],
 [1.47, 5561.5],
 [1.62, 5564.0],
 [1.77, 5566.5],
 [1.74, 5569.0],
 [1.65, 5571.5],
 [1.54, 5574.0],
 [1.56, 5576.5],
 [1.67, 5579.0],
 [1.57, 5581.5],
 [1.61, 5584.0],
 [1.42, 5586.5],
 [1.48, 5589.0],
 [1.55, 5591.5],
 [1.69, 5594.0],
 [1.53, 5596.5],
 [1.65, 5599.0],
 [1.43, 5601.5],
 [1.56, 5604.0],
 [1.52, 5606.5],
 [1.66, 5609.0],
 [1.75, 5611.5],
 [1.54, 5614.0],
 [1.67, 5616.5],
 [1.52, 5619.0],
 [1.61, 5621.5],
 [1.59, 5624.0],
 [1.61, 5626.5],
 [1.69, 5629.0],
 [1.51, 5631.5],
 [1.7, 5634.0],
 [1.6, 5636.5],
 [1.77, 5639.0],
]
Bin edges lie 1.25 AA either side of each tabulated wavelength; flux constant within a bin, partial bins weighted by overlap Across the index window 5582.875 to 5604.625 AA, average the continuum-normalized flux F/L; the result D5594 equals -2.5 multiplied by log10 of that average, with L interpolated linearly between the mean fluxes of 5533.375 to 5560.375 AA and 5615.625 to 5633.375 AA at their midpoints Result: 0.05 mag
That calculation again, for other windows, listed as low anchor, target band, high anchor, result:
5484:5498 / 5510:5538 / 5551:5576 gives -0.03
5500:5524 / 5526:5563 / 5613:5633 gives 0.00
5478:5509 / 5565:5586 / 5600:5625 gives -0.03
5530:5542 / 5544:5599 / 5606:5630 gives -0.01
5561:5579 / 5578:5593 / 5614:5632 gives 0.05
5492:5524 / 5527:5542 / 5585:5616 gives 0.01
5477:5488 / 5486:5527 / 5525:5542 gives -0.02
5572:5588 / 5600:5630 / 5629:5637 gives 0.00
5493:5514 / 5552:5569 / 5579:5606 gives -0.07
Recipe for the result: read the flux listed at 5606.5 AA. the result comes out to 1.52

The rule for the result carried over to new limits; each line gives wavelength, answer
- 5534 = 1.33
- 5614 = 1.54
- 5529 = 1.65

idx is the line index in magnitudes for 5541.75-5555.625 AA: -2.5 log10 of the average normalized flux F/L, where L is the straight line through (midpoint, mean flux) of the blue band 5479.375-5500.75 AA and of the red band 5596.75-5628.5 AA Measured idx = -0.02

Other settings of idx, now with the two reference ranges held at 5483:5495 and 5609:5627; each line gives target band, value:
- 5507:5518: -0.06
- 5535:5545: -0.04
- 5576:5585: 0.00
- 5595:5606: 0.05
